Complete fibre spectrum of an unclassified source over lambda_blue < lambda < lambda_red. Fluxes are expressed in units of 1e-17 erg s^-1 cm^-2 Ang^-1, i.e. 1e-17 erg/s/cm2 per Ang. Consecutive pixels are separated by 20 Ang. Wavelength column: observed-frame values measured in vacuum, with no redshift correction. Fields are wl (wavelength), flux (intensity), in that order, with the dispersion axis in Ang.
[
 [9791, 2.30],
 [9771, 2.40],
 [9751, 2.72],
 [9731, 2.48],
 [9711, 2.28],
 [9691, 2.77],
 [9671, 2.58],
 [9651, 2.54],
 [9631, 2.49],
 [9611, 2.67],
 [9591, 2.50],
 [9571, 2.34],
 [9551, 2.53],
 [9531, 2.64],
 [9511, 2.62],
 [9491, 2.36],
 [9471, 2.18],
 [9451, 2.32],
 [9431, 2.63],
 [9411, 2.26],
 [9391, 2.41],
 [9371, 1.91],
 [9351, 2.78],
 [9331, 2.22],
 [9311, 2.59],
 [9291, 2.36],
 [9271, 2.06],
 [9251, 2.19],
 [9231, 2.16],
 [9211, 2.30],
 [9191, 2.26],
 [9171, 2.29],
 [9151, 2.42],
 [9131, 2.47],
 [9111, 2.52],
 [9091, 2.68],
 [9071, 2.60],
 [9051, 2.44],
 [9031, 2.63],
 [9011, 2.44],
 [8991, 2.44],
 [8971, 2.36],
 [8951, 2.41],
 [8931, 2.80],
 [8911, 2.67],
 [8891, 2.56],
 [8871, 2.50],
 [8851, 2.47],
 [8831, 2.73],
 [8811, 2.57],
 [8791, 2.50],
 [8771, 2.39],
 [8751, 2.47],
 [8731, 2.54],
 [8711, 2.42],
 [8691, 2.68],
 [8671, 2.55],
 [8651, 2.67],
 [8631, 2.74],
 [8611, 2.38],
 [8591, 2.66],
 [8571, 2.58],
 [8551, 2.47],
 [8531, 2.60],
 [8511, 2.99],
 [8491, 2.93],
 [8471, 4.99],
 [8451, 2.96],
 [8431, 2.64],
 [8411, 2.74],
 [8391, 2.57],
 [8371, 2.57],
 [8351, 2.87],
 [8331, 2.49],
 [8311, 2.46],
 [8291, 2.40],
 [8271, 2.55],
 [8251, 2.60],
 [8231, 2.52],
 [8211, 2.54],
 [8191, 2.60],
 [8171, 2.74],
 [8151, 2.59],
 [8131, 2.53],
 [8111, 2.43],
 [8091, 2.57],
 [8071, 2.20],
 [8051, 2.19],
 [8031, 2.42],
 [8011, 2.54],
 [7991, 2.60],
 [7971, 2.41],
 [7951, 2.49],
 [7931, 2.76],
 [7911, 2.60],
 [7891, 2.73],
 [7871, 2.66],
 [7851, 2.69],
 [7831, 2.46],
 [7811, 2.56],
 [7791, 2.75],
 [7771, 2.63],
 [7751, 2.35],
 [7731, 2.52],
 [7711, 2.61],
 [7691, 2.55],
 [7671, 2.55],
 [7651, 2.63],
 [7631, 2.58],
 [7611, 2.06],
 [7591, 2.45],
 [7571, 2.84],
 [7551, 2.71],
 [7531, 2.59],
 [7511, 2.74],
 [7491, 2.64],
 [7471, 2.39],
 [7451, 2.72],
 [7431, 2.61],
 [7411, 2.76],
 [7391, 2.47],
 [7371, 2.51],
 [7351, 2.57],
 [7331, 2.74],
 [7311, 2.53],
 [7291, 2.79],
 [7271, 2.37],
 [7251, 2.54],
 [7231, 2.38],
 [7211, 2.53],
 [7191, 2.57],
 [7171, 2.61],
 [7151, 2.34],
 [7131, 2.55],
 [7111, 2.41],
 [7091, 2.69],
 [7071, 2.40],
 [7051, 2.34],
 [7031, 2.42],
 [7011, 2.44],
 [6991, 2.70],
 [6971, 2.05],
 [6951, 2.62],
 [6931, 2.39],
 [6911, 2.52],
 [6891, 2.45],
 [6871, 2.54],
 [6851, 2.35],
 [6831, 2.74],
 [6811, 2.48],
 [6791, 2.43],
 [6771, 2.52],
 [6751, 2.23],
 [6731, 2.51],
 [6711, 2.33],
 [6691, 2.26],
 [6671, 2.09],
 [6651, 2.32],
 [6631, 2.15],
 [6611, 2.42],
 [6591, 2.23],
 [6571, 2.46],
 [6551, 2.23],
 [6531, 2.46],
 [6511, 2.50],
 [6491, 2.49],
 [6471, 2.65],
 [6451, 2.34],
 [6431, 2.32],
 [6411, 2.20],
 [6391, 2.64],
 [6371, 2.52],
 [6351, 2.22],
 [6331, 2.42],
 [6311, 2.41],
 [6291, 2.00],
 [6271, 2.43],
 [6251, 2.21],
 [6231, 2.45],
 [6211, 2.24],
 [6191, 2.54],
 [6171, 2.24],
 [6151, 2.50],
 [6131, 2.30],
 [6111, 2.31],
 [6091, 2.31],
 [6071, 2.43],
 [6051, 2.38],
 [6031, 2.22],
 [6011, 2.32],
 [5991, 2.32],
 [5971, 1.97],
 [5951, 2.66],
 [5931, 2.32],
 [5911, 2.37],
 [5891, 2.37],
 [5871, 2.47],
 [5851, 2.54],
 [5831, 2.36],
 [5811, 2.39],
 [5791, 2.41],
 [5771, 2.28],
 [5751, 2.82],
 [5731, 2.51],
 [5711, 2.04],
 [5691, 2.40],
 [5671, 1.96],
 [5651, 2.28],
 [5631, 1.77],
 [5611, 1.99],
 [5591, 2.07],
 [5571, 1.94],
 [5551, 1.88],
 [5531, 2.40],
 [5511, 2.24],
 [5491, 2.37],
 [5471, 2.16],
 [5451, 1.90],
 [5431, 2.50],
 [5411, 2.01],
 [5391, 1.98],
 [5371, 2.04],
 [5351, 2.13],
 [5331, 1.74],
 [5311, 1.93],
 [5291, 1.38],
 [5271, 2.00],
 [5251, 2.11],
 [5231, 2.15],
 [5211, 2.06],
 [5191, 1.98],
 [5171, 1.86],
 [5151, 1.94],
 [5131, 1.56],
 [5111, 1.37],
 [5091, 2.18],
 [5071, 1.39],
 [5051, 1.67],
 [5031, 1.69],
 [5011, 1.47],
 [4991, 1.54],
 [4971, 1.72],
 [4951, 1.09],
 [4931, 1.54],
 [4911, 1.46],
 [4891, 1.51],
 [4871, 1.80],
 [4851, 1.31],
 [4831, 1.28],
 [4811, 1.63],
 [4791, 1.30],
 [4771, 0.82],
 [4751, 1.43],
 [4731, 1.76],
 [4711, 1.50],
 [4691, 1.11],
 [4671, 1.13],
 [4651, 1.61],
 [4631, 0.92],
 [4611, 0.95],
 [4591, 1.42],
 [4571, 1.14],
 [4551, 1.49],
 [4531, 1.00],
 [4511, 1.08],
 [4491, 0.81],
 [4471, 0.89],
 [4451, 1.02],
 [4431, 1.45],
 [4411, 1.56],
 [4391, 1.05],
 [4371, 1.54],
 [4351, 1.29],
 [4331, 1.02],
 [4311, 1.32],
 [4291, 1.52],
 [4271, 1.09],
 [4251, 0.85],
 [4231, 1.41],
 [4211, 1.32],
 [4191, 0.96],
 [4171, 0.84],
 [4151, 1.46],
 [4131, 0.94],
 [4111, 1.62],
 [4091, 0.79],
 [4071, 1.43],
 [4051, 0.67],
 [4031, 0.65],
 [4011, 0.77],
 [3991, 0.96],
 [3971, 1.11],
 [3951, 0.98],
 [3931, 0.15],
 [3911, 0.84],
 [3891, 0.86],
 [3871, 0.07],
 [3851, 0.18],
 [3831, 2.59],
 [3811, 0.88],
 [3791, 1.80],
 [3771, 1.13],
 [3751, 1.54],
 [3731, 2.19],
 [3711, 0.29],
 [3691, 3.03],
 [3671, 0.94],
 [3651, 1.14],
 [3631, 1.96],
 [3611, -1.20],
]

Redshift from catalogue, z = 0.291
